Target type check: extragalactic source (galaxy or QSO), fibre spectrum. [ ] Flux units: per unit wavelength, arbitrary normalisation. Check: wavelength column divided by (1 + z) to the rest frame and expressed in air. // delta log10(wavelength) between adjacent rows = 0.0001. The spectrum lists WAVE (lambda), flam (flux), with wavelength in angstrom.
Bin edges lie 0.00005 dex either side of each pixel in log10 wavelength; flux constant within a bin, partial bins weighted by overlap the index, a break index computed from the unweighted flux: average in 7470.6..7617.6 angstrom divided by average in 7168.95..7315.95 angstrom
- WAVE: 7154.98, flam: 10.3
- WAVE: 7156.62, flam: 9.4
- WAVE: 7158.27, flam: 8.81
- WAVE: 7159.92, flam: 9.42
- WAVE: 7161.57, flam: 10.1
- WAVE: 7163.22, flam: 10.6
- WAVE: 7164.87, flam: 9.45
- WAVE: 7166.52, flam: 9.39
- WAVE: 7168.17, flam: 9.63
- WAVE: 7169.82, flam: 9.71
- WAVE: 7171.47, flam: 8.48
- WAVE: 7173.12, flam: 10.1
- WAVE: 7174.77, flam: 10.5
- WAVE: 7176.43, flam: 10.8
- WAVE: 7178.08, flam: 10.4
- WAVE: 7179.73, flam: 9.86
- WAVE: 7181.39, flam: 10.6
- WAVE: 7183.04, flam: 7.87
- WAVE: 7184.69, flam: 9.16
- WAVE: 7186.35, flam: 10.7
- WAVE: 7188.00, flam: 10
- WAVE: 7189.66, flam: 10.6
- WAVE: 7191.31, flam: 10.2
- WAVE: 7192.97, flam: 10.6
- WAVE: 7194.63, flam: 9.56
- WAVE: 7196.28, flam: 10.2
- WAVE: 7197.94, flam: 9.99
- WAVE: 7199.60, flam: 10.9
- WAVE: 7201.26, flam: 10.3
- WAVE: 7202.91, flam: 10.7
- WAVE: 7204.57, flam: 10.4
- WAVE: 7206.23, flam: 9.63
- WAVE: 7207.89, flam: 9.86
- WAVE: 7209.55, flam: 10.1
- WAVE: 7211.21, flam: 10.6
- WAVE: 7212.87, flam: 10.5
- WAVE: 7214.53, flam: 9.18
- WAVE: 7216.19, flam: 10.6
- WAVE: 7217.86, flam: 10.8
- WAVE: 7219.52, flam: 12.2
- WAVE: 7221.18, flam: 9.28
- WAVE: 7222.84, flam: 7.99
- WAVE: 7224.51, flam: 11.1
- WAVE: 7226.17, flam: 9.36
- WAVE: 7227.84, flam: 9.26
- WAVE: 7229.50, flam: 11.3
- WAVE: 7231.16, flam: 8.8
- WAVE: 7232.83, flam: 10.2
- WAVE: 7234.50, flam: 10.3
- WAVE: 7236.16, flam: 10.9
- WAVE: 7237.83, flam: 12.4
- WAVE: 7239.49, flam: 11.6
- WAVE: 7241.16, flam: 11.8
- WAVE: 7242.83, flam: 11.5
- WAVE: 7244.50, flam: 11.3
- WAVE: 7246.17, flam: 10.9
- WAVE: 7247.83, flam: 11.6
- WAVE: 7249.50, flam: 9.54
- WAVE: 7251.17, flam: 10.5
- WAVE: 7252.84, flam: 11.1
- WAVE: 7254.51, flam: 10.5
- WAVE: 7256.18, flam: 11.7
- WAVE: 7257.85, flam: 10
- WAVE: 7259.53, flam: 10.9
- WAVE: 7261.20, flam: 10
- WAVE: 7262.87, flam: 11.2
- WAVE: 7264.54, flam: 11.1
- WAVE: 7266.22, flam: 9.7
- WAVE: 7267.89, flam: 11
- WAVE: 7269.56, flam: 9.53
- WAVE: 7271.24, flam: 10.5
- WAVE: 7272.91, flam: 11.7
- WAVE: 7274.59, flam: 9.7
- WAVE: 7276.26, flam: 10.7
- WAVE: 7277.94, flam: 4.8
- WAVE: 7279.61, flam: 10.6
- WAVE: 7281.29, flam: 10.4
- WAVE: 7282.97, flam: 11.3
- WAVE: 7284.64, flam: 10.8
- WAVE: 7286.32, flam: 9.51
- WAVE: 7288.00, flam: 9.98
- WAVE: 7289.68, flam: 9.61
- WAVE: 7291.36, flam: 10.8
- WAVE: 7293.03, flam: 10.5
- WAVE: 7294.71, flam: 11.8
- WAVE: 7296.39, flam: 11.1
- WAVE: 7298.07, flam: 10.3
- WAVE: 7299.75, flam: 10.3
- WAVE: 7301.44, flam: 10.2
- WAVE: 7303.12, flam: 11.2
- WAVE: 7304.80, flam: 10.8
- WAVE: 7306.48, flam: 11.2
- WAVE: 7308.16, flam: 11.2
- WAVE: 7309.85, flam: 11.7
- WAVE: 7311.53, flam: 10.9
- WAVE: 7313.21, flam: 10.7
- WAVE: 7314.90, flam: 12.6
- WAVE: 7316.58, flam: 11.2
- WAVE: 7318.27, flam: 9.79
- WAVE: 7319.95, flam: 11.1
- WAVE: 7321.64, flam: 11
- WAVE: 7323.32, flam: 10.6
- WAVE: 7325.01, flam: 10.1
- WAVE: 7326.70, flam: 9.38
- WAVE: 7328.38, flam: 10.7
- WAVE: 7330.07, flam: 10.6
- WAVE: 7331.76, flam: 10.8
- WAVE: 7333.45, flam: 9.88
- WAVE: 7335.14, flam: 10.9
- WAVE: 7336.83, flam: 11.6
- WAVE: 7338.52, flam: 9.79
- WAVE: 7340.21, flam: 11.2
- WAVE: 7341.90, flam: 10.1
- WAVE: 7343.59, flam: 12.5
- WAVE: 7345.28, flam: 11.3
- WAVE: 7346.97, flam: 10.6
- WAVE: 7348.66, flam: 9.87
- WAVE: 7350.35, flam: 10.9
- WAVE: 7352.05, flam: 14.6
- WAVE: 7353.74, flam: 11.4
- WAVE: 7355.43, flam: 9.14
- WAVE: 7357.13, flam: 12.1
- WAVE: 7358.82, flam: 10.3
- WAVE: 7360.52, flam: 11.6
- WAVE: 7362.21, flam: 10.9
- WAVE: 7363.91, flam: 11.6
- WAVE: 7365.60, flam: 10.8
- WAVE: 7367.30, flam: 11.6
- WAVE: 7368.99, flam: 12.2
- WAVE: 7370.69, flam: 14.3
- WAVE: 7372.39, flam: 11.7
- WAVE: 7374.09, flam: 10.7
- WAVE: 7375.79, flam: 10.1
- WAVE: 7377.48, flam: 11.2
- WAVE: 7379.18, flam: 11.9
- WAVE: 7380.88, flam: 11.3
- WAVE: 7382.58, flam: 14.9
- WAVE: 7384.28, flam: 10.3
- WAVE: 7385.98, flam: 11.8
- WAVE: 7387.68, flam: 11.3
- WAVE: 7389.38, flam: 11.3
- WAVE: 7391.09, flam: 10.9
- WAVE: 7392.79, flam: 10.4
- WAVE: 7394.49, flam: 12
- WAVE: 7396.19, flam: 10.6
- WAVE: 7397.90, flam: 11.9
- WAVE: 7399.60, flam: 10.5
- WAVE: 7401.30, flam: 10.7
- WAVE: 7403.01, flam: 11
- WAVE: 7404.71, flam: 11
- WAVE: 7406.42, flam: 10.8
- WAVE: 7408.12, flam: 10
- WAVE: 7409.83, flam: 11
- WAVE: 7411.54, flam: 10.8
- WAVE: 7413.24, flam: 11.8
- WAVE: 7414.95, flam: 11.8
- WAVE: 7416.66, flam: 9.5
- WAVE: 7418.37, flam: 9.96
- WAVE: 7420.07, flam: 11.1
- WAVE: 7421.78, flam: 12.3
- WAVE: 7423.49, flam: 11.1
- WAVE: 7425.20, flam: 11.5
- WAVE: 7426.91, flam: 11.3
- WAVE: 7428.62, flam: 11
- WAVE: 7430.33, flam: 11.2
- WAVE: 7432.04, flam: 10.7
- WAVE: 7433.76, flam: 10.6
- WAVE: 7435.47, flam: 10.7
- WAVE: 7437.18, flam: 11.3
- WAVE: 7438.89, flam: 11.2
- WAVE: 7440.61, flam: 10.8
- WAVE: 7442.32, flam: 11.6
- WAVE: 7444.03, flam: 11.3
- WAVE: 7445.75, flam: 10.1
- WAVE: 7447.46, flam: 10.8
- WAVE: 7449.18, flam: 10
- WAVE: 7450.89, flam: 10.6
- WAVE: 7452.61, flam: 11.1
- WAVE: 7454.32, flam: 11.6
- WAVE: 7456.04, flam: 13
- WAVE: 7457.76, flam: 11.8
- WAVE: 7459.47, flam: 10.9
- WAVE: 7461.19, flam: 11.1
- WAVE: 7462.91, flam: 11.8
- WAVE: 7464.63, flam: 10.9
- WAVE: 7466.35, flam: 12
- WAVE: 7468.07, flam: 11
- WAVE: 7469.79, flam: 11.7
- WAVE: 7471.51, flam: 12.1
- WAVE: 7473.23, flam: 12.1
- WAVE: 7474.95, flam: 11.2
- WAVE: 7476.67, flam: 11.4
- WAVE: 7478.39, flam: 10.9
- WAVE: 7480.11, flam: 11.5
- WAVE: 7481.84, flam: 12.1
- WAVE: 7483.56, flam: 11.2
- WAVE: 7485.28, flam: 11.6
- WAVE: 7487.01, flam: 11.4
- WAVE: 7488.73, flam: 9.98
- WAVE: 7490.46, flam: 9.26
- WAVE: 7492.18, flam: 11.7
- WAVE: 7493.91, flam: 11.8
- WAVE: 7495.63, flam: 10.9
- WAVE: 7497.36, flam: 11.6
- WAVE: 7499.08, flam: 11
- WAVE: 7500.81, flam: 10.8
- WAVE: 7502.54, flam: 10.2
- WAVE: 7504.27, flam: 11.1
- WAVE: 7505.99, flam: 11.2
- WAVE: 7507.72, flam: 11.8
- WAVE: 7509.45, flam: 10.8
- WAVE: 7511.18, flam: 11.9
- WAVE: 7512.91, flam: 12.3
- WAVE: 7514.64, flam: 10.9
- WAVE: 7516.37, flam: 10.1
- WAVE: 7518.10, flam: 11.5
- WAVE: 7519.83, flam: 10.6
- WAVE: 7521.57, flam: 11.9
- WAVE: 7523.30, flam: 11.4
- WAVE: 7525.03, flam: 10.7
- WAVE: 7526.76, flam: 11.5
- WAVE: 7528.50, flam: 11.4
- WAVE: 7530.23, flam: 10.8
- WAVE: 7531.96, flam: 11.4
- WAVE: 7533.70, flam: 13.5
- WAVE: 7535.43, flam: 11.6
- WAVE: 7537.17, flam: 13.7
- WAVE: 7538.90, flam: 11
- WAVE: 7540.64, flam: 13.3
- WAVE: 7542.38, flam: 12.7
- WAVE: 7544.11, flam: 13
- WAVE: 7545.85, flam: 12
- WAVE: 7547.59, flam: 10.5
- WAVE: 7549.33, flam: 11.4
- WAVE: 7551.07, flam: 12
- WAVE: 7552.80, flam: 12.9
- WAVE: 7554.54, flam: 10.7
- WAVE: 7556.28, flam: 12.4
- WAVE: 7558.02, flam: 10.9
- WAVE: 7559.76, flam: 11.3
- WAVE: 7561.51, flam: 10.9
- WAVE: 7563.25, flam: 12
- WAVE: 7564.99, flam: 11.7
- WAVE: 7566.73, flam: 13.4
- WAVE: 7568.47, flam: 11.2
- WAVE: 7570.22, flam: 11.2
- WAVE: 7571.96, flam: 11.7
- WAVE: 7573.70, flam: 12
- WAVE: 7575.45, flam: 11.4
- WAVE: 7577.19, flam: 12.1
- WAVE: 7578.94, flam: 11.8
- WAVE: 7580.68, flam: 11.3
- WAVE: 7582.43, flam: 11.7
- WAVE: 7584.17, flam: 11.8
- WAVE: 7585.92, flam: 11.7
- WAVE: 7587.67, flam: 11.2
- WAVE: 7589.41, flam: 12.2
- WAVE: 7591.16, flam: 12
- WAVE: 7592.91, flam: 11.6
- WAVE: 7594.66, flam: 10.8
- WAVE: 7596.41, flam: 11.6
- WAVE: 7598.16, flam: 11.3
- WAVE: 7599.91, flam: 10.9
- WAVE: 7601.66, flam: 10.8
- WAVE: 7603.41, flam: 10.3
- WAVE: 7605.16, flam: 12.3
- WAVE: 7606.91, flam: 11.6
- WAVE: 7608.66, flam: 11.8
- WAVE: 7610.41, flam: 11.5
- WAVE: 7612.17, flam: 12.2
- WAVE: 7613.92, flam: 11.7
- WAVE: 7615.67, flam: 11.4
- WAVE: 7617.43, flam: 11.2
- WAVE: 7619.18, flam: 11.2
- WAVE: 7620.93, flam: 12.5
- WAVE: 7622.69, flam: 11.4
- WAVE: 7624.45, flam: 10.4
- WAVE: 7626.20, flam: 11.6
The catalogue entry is 1.11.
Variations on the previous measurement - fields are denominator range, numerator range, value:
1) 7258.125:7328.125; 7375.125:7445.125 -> 1.06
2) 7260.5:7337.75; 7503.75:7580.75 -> 1.11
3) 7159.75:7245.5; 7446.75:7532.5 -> 1.10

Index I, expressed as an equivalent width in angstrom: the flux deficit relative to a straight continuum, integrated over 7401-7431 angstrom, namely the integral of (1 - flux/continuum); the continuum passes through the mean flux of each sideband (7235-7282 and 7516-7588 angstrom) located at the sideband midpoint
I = 0.6 angstrom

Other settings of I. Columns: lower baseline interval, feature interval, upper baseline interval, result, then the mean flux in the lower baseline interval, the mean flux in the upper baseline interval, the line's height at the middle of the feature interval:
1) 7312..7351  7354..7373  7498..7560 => -1.0 angstrom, 10.8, 11.6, 10.9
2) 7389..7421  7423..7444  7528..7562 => 0.0 angstrom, 10.9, 11.9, 11.1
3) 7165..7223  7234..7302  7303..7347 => -0.4 angstrom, 10.1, 10.9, 10.5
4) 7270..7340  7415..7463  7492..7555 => 0.4 angstrom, 10.5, 11.6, 11.2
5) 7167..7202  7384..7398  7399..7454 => -0.5 angstrom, 10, 10.9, 10.8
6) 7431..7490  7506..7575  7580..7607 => -2.0 angstrom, 11.2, 11.4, 11.4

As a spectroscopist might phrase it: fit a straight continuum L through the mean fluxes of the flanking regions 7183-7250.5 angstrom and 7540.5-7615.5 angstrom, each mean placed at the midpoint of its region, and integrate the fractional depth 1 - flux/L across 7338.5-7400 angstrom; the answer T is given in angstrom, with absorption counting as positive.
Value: -2.5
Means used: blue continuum 10.4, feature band 11.4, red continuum 11.7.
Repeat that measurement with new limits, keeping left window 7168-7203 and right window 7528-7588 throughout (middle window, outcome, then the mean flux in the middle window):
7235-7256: -1.7 angstrom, 11.1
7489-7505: 0.9 angstrom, 10.9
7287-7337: -0.4 angstrom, 10.7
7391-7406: 0.1 angstrom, 11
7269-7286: 0.8 angstrom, 9.99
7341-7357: -0.6 angstrom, 11.2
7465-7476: -0.2 angstrom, 11.6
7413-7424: 0.1 angstrom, 11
